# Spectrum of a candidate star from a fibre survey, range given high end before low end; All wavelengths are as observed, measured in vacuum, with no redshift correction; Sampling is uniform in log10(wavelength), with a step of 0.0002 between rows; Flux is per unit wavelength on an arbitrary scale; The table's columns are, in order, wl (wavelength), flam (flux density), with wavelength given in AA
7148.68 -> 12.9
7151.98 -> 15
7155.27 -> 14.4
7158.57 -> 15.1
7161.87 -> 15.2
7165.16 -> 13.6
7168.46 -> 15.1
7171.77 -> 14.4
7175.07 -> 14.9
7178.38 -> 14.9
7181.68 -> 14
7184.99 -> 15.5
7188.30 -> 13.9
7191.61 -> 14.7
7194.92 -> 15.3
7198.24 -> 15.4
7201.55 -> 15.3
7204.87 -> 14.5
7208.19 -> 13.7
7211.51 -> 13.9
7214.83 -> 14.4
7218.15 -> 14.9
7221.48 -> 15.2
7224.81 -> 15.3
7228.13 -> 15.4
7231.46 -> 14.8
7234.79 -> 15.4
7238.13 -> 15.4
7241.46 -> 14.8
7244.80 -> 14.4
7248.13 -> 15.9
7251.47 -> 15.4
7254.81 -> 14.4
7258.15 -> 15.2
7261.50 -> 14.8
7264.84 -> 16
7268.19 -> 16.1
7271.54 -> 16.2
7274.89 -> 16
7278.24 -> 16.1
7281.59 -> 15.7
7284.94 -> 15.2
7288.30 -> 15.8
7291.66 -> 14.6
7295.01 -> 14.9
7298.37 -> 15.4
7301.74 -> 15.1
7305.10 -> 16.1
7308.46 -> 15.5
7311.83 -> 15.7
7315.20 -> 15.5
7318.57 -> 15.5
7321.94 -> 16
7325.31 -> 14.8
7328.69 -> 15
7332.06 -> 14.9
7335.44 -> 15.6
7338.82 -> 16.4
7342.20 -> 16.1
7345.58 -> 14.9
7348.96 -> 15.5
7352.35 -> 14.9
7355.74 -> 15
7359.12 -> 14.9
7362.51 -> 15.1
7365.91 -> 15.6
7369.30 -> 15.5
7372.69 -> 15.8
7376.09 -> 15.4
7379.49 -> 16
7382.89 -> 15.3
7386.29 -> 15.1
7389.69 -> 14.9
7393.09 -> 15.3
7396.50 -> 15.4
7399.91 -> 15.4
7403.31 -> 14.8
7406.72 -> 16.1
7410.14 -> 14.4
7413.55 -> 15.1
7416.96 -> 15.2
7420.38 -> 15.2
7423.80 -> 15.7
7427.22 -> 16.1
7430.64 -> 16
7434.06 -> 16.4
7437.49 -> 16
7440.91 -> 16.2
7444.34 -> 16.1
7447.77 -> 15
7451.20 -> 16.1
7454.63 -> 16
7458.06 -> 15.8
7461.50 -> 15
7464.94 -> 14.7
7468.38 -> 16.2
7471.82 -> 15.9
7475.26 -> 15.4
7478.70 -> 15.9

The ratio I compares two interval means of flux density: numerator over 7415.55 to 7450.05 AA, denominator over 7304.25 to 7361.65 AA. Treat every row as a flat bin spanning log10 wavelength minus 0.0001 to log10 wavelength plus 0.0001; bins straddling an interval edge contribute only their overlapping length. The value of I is 1.0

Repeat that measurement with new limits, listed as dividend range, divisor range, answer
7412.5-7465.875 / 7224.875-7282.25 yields 1.02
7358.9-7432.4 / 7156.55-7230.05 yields 1.04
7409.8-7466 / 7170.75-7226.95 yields 1.06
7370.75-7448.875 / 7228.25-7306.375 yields 1.01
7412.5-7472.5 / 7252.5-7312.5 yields 1.01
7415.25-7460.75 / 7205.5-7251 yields 1.06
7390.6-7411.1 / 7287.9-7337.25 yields 0.99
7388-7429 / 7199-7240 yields 1.03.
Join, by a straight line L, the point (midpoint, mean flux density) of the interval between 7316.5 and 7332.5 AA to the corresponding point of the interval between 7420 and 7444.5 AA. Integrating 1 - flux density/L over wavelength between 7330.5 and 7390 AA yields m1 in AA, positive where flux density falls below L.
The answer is 0.5 AA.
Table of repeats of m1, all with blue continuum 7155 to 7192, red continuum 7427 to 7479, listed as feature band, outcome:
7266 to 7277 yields -0.8 AA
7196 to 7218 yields 0.3 AA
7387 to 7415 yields 0.7 AA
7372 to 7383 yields -0.1 AA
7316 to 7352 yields -0.3 AA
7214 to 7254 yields -0.6 AA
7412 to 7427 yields 0.3 AA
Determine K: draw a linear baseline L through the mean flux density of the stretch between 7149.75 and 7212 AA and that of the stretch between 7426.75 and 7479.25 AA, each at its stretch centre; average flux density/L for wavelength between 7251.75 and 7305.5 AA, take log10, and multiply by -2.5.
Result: -0.03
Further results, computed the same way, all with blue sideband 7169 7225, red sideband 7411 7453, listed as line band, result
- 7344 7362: 0.02 mag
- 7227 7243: -0.02 mag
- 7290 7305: 0.00 mag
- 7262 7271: -0.06 mag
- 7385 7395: 0.03 mag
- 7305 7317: -0.03 mag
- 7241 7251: -0.01 mag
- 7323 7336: 0.02 mag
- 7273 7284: -0.06 mag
